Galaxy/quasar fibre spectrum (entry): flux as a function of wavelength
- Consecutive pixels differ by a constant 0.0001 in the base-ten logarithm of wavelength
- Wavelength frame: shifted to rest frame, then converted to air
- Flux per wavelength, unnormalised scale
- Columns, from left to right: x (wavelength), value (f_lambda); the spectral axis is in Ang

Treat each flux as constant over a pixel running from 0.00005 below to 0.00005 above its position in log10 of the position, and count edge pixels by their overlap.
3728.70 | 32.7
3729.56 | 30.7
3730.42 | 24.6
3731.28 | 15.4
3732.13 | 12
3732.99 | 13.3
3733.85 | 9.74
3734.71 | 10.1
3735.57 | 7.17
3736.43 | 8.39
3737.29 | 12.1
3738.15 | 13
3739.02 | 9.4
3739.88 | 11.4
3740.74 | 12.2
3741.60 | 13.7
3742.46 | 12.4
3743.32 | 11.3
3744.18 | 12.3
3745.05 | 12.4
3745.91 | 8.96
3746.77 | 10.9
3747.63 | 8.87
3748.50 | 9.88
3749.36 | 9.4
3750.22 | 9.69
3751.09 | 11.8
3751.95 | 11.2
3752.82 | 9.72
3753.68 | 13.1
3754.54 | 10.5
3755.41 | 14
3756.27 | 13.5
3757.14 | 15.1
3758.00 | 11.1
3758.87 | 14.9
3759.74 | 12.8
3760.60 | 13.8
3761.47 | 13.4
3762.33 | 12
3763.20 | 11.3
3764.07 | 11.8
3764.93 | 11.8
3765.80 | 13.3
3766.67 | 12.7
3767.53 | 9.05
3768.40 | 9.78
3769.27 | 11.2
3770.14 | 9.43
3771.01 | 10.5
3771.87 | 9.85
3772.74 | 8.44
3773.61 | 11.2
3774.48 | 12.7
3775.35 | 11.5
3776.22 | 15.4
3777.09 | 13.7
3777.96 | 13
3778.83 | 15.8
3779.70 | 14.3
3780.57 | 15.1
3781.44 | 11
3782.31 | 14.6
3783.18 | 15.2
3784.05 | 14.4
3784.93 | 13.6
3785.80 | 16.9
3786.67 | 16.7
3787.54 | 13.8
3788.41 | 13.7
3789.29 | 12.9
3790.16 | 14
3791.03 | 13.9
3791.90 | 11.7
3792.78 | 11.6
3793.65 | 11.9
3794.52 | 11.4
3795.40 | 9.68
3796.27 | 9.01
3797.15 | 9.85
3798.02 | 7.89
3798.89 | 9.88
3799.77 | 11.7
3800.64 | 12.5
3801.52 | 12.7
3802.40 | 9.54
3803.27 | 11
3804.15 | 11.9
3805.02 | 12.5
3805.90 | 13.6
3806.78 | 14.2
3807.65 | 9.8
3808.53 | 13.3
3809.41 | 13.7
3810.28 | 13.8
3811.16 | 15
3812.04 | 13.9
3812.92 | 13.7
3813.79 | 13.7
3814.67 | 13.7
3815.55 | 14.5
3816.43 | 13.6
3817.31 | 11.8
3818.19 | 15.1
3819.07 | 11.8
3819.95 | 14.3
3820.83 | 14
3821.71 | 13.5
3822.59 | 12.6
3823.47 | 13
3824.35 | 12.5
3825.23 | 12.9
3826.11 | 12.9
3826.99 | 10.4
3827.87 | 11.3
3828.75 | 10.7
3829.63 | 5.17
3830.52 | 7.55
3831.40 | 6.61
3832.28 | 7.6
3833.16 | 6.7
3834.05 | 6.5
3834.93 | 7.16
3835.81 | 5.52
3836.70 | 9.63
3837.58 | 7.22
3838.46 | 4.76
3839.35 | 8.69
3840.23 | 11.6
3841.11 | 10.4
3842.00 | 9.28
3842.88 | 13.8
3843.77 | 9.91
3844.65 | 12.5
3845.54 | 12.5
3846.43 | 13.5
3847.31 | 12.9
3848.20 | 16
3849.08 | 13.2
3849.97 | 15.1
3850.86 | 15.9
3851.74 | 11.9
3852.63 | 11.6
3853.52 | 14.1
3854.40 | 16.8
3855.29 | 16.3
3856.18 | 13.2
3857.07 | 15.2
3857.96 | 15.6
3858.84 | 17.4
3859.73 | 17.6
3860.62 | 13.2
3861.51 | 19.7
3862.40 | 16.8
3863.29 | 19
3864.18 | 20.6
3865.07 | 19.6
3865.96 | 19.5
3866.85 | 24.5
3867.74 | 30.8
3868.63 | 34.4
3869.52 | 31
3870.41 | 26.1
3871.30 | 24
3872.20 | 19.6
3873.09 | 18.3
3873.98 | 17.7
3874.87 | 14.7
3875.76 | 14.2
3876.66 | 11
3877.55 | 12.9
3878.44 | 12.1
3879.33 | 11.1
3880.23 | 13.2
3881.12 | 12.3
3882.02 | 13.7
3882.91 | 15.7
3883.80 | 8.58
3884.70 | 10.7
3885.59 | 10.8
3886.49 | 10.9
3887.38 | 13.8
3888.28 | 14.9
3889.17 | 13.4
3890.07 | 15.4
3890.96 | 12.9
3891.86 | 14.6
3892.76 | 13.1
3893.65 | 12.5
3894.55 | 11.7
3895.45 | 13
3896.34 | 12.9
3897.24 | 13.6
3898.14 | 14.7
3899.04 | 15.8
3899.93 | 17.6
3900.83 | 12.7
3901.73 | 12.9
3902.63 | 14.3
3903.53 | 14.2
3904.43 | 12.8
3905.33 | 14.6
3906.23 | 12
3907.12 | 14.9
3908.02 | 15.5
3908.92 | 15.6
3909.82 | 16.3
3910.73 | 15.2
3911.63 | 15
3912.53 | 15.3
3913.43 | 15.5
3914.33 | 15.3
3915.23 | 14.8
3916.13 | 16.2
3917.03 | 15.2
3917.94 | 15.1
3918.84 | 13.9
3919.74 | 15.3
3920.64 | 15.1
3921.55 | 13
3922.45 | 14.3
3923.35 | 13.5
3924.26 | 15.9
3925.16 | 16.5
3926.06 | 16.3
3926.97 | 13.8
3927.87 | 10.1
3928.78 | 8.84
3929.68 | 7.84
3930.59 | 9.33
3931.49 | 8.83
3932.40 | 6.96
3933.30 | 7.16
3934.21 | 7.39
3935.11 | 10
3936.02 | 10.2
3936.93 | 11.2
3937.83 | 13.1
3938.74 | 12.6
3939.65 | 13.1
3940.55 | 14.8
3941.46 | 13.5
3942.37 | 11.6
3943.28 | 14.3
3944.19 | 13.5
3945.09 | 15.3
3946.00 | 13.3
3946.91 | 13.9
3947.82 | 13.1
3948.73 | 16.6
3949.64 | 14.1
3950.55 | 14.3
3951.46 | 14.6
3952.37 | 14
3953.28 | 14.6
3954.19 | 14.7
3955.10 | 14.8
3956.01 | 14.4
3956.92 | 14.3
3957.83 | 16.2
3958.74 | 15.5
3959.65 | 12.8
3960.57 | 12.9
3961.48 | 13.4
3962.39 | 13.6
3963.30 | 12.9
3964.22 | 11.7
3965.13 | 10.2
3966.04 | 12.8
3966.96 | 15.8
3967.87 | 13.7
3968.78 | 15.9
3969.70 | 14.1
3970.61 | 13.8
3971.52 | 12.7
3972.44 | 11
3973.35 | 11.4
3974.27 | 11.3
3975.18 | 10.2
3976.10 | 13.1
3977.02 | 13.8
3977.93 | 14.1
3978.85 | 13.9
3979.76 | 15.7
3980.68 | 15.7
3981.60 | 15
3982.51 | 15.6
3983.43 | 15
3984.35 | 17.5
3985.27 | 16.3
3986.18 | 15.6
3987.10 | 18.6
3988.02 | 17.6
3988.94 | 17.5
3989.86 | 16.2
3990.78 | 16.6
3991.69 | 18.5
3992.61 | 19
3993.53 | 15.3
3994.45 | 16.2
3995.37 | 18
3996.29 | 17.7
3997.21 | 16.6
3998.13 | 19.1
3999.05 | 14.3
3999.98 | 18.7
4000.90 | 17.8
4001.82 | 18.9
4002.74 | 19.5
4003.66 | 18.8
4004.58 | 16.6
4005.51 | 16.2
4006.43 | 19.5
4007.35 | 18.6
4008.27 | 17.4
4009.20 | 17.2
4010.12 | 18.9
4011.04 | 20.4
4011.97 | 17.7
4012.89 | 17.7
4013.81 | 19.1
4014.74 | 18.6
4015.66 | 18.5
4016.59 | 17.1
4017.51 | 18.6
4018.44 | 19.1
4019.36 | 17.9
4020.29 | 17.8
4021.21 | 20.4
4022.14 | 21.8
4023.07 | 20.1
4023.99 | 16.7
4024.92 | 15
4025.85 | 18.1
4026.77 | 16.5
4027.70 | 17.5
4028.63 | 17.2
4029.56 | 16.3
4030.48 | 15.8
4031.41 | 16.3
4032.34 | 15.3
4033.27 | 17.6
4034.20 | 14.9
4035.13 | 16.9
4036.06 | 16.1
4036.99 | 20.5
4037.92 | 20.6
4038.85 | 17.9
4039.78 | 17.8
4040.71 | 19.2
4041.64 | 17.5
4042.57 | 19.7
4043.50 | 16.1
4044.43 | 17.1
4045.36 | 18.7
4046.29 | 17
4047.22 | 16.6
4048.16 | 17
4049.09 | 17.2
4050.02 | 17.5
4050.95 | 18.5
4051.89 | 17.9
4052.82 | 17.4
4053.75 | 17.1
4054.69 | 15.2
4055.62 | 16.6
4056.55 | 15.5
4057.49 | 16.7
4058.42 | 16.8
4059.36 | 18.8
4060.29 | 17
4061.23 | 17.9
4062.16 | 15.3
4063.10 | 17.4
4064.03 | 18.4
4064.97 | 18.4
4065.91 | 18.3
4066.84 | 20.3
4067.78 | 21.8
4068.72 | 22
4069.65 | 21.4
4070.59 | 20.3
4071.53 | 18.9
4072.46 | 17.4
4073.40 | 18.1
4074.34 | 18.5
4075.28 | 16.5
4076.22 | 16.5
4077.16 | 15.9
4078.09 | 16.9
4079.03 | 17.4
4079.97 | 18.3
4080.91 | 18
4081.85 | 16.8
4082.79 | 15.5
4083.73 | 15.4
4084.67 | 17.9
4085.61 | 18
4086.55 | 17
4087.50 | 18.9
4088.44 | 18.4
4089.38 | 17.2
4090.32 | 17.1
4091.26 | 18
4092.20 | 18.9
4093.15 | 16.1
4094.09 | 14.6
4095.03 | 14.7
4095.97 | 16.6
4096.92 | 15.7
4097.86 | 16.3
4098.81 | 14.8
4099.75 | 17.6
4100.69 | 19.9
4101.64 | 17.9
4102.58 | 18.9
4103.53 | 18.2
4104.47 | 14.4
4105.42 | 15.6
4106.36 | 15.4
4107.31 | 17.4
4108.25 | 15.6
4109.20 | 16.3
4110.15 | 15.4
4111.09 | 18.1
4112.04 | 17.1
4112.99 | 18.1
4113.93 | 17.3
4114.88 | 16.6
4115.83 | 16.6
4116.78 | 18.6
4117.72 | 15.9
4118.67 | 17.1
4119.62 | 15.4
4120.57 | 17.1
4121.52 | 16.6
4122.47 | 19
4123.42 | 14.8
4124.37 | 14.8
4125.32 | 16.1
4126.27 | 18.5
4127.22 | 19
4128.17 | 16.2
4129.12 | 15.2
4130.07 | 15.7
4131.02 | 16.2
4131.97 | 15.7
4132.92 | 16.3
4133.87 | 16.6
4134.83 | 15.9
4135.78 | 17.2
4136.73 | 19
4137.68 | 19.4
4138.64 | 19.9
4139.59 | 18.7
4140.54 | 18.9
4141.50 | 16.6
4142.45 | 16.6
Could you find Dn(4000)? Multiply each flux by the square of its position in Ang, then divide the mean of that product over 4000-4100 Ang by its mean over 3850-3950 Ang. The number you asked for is 1.30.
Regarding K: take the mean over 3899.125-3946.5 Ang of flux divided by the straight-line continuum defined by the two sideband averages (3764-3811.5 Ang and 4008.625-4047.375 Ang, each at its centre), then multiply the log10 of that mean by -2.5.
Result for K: 0.16 mag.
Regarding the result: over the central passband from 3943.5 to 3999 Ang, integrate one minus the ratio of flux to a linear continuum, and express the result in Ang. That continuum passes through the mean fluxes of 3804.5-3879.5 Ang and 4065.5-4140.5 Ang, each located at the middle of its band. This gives 3.3 Ang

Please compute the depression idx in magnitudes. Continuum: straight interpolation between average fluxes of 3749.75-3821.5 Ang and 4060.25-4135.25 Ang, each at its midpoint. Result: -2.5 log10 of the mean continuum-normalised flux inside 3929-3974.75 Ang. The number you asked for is 0.18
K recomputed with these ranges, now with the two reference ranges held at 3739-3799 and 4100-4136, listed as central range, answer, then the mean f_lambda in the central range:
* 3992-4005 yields -0.16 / 17.6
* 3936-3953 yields 0.06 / 13.6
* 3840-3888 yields -0.19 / 15.9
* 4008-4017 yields -0.19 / 18.3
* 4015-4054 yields -0.13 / 17.7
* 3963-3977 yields 0.16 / 12.7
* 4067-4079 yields -0.16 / 18.7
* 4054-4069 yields -0.12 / 17.8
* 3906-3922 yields -0.07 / 15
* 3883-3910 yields 0.02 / 13.6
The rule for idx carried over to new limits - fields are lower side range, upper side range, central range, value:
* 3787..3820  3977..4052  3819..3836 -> 0.26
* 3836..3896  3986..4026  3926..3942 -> 0.47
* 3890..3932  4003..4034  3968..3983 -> 0.20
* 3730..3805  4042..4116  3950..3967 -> 0.11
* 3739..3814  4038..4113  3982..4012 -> -0.09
